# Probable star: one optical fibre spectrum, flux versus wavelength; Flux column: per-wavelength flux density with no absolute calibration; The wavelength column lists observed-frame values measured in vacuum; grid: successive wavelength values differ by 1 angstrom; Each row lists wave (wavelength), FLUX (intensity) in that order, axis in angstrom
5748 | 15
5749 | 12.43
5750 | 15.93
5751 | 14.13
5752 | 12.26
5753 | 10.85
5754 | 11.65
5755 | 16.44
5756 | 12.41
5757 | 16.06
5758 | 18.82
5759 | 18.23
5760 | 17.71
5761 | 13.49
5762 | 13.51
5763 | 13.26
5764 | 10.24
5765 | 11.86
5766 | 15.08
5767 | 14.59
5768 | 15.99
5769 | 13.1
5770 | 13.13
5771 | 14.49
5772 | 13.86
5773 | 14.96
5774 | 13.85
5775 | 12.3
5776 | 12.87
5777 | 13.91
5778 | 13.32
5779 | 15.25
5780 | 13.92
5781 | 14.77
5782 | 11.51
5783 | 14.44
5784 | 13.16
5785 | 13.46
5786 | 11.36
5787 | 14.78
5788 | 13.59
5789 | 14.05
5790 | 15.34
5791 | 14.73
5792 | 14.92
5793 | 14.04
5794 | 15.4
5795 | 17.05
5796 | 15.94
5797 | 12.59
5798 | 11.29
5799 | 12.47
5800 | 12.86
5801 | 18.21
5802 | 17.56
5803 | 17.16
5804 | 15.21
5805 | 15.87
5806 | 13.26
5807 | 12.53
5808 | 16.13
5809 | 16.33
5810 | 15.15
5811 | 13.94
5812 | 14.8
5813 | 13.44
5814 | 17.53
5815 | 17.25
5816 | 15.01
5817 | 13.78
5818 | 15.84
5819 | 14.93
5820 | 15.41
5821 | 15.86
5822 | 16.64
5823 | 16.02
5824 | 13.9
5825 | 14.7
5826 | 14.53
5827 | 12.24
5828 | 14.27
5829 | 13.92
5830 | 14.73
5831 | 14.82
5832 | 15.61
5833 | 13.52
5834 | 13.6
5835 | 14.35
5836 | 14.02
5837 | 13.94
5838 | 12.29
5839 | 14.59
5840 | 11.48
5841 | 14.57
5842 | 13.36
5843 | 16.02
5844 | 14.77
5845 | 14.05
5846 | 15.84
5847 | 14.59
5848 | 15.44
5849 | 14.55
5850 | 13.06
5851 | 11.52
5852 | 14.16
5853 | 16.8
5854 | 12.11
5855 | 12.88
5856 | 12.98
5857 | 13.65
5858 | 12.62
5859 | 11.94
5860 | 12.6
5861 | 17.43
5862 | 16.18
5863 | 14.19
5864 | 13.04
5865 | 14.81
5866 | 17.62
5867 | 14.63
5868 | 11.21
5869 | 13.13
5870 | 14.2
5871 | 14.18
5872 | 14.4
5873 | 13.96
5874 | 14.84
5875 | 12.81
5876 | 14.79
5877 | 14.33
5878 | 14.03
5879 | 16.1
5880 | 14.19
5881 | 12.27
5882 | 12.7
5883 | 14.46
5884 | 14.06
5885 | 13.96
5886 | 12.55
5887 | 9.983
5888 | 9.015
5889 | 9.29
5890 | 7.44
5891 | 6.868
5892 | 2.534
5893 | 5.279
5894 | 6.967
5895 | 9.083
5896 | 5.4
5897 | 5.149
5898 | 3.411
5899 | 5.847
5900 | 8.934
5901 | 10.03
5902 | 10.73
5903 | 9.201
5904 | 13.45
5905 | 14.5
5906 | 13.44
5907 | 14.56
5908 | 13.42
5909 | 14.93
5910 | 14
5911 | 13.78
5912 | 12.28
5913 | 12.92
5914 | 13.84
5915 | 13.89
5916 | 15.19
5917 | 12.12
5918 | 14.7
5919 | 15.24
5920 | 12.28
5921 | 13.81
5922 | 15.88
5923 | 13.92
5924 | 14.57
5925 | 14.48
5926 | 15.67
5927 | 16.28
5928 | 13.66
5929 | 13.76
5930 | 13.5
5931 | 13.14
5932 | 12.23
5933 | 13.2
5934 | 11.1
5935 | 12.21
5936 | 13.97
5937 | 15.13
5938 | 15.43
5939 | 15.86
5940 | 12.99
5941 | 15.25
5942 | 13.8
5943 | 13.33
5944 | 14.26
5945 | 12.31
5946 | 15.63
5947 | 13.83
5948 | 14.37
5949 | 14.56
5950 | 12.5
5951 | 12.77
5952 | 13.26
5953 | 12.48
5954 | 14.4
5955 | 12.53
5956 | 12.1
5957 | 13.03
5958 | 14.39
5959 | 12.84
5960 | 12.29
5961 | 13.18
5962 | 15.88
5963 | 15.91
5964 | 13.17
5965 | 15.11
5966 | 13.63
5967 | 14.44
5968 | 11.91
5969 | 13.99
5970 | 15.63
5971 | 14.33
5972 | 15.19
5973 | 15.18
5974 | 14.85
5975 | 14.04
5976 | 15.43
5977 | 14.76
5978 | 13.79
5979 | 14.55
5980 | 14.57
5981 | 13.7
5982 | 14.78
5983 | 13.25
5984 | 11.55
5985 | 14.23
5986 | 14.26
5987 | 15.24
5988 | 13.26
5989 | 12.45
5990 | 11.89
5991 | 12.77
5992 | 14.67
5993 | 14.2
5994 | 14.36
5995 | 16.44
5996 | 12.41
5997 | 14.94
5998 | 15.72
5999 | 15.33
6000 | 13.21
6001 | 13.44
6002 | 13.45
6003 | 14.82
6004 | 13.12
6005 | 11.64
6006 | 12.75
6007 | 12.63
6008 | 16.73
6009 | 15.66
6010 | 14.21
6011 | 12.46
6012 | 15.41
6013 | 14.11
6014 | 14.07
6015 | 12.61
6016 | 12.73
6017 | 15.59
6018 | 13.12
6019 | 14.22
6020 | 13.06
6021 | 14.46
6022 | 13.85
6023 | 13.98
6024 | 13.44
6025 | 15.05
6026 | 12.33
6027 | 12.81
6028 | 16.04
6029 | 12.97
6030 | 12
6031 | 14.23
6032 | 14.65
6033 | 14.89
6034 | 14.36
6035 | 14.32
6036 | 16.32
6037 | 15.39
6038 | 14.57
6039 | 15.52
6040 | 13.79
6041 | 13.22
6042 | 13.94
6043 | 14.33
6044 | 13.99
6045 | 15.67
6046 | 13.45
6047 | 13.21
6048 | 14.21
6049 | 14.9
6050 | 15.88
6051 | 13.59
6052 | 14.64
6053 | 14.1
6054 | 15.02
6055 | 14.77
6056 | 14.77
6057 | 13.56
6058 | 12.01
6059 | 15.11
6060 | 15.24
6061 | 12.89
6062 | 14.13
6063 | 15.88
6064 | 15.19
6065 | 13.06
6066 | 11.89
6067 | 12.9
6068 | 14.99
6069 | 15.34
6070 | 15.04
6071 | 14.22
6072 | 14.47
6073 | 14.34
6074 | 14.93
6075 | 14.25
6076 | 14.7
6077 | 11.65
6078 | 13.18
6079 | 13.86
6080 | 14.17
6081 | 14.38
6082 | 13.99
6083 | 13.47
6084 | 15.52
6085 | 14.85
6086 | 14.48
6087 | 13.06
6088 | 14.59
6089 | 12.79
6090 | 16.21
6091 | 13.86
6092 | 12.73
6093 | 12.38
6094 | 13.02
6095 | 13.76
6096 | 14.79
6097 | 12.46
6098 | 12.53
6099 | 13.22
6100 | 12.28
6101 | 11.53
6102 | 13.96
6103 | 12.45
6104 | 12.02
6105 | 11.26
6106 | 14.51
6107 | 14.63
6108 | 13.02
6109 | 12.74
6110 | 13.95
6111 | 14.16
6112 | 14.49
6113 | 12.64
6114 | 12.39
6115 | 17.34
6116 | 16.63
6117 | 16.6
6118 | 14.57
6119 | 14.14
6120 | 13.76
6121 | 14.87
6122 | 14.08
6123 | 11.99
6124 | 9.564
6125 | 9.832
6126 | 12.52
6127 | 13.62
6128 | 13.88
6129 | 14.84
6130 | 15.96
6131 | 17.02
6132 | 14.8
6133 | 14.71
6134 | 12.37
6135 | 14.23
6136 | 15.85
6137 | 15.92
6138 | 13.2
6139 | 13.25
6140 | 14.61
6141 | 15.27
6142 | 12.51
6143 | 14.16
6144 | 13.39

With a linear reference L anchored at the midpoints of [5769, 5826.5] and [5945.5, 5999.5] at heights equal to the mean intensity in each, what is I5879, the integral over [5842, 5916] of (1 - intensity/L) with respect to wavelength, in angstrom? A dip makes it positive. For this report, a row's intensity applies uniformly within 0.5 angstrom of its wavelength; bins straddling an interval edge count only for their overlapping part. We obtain 9.4 angstrom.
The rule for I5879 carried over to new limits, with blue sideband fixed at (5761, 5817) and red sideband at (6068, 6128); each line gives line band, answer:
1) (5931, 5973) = 0.61 angstrom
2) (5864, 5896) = 4.74 angstrom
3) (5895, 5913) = 4.21 angstrom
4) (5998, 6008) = 0.16 angstrom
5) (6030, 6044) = -0.66 angstrom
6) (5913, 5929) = -0.30 angstrom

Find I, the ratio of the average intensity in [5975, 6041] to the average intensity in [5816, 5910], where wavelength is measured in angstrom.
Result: 1.1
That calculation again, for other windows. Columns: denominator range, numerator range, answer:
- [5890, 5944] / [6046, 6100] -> 1.15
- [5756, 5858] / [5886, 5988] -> 0.89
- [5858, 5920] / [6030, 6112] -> 1.15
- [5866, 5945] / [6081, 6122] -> 1.10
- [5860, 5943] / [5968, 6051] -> 1.11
